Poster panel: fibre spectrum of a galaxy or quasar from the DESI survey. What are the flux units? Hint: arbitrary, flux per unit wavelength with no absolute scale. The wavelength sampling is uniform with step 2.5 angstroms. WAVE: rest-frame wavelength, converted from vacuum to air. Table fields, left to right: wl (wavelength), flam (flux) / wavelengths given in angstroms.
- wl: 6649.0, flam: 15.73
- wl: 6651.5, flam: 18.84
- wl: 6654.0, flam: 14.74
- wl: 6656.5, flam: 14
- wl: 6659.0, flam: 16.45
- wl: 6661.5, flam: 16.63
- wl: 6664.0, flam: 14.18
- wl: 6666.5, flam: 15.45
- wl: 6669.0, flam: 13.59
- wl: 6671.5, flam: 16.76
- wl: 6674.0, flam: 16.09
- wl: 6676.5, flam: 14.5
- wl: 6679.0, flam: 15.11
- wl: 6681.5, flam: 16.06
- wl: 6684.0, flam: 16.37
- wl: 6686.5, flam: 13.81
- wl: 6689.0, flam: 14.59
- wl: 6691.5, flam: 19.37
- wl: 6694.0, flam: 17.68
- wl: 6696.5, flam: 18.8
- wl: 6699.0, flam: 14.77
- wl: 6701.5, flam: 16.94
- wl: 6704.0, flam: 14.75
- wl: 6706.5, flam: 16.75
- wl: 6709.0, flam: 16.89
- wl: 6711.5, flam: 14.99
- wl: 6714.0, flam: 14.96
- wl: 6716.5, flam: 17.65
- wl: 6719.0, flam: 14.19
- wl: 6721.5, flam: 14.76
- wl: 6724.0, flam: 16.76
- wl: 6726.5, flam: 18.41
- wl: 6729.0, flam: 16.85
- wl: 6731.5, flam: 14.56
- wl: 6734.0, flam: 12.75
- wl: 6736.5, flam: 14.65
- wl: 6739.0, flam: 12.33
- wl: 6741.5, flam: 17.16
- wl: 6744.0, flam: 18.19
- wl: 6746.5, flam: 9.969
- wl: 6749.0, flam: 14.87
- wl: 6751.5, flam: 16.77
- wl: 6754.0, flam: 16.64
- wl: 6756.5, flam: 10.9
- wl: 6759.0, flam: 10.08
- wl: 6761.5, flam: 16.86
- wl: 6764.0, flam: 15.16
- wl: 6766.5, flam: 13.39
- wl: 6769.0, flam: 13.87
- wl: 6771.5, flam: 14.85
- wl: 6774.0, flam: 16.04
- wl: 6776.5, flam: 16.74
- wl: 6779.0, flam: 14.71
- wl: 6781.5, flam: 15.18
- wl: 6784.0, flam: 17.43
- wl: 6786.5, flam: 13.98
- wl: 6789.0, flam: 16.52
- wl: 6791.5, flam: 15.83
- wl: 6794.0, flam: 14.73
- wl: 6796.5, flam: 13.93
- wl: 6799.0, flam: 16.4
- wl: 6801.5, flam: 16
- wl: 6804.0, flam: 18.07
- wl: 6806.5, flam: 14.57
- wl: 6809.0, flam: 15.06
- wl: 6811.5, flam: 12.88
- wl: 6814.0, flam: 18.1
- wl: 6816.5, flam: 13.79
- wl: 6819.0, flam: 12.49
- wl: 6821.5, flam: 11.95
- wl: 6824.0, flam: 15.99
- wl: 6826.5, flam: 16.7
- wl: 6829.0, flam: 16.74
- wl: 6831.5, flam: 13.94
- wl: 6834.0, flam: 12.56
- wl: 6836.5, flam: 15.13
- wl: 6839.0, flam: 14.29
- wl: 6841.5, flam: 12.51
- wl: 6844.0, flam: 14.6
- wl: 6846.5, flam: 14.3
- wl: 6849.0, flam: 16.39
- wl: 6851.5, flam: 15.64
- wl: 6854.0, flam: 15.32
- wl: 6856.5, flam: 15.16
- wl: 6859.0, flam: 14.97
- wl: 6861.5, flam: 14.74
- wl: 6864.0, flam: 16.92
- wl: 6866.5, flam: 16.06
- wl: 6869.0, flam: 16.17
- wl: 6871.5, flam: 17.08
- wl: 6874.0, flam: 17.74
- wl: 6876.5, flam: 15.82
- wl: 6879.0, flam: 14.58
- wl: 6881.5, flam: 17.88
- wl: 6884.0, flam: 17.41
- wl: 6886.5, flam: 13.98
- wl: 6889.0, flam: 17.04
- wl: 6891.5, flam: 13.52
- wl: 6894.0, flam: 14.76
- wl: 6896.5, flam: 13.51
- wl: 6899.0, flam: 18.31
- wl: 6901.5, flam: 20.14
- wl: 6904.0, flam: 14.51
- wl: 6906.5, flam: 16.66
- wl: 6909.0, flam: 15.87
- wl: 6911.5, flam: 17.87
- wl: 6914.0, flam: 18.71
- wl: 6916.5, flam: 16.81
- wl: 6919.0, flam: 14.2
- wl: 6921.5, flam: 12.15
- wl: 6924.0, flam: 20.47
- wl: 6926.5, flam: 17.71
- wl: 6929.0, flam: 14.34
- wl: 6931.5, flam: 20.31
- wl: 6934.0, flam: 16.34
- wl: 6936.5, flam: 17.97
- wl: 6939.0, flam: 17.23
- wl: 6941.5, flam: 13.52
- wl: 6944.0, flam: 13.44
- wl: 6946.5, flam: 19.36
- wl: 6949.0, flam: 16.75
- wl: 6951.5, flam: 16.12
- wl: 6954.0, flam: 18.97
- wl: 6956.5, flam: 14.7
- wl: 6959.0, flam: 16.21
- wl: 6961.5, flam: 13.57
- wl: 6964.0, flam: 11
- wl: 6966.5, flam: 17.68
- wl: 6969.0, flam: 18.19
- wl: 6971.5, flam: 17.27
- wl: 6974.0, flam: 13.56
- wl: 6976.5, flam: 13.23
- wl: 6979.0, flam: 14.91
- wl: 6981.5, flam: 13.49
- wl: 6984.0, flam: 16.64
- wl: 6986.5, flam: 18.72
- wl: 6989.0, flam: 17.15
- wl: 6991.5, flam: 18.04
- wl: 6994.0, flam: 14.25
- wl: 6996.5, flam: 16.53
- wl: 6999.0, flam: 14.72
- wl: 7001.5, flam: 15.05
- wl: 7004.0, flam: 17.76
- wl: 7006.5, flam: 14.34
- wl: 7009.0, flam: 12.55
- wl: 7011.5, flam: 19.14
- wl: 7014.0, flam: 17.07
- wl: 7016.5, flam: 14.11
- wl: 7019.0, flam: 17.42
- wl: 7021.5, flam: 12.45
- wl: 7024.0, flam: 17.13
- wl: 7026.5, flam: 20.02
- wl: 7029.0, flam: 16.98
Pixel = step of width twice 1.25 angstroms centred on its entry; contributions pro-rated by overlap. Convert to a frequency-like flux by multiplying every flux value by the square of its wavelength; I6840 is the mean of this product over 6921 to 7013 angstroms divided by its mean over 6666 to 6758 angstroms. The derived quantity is 1.11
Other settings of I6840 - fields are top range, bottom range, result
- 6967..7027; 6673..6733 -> 1.08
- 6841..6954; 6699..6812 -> 1.11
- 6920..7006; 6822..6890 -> 1.07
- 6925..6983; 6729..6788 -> 1.15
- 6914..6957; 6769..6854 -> 1.14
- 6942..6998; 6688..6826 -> 1.10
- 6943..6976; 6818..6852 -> 1.13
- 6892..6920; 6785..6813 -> 1.11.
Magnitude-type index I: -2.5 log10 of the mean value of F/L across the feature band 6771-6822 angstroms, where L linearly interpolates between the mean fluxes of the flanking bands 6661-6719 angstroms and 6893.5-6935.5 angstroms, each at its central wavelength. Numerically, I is 0.07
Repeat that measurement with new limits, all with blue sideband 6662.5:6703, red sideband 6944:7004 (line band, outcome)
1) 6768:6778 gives 0.034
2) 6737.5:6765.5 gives 0.103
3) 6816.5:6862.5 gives 0.091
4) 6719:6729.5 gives -0.034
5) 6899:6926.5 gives -0.063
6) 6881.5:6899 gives 0.029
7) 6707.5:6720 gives 0.006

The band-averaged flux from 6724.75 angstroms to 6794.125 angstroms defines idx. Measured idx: 15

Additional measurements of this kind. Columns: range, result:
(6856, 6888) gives 16.1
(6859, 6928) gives 16.3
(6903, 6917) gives 16.8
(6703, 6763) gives 15.1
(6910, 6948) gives 16.7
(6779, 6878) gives 15.3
